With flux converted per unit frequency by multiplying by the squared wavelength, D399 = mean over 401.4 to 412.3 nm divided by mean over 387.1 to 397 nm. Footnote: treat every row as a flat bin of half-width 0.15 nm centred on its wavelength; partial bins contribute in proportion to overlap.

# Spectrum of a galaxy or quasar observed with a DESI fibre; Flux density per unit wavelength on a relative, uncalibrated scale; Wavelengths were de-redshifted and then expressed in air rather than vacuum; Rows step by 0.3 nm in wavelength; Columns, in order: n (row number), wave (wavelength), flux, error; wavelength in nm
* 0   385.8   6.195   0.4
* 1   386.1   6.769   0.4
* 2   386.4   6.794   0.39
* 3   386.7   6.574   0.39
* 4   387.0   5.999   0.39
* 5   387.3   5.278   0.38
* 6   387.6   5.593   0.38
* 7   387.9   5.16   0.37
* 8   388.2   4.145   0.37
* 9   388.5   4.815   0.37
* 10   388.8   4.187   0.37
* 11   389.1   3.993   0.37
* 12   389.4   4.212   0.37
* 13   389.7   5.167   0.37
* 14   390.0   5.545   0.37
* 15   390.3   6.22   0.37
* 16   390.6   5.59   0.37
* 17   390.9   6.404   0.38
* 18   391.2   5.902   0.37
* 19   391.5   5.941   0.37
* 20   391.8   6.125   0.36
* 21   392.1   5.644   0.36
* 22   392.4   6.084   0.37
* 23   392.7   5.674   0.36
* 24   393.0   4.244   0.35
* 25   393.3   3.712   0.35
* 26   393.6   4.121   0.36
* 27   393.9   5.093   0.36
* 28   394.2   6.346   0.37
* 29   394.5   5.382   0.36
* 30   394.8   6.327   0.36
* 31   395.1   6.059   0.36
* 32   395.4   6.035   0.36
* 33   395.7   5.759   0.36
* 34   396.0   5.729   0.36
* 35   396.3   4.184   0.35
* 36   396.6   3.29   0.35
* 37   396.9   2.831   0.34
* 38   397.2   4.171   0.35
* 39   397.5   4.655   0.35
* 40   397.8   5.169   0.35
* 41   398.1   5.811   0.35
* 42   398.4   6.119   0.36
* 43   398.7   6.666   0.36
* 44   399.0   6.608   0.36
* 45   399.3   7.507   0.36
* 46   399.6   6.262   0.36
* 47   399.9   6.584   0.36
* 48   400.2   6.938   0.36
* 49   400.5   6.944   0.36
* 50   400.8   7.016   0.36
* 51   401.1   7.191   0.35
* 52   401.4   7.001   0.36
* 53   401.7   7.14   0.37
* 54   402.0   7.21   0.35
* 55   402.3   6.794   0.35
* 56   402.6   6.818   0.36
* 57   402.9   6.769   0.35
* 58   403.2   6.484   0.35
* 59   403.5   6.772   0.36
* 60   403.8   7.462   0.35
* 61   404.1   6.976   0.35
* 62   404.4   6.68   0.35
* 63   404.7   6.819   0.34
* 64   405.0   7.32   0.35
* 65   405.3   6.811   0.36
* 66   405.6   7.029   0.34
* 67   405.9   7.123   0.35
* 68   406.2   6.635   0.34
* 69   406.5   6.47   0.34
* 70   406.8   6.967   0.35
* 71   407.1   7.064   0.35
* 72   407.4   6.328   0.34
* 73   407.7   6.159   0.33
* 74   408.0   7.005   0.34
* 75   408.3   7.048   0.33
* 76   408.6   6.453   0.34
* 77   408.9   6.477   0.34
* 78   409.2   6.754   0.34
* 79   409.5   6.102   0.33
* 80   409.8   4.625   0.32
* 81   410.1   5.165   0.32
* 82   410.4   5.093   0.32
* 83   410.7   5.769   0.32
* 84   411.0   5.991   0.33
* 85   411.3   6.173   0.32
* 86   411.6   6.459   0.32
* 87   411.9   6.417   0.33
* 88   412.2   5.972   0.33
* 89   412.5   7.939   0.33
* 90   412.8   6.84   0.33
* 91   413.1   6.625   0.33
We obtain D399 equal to 1.36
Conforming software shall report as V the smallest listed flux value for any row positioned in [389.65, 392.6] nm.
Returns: 5.167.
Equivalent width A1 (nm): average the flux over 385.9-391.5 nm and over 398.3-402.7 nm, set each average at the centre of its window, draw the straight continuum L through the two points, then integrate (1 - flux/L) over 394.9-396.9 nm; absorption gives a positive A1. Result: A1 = 0.406 nm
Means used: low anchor 5.48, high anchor 6.86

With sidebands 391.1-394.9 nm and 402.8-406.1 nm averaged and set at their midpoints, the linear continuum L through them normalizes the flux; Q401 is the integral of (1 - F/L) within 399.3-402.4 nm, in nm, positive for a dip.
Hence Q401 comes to -0.234 nm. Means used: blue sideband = 5.41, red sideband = 6.93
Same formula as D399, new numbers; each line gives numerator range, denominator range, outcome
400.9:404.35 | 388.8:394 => 1.40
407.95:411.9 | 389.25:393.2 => 1.20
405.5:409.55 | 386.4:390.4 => 1.42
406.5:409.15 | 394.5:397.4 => 1.43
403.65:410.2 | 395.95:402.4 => 1.15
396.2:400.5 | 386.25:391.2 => 1.09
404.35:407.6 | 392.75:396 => 1.36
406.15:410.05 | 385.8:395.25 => 1.28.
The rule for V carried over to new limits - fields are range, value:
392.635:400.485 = 2.831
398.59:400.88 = 6.262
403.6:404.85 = 6.68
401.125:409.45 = 6.159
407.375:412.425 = 4.625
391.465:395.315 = 3.712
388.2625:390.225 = 3.993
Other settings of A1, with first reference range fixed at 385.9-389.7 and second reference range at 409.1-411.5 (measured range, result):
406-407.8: -0.32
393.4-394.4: 0.05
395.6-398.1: 0.43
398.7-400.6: -0.44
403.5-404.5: -0.26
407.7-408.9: -0.22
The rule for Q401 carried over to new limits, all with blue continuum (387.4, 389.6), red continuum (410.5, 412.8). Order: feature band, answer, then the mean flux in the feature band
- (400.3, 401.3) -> -0.267 nm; 7.04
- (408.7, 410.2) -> 0.084 nm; 5.87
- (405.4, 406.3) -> -0.150 nm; 6.94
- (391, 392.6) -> -0.354 nm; 5.95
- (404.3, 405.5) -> -0.214 nm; 6.92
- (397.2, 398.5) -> 0.017 nm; 5.27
